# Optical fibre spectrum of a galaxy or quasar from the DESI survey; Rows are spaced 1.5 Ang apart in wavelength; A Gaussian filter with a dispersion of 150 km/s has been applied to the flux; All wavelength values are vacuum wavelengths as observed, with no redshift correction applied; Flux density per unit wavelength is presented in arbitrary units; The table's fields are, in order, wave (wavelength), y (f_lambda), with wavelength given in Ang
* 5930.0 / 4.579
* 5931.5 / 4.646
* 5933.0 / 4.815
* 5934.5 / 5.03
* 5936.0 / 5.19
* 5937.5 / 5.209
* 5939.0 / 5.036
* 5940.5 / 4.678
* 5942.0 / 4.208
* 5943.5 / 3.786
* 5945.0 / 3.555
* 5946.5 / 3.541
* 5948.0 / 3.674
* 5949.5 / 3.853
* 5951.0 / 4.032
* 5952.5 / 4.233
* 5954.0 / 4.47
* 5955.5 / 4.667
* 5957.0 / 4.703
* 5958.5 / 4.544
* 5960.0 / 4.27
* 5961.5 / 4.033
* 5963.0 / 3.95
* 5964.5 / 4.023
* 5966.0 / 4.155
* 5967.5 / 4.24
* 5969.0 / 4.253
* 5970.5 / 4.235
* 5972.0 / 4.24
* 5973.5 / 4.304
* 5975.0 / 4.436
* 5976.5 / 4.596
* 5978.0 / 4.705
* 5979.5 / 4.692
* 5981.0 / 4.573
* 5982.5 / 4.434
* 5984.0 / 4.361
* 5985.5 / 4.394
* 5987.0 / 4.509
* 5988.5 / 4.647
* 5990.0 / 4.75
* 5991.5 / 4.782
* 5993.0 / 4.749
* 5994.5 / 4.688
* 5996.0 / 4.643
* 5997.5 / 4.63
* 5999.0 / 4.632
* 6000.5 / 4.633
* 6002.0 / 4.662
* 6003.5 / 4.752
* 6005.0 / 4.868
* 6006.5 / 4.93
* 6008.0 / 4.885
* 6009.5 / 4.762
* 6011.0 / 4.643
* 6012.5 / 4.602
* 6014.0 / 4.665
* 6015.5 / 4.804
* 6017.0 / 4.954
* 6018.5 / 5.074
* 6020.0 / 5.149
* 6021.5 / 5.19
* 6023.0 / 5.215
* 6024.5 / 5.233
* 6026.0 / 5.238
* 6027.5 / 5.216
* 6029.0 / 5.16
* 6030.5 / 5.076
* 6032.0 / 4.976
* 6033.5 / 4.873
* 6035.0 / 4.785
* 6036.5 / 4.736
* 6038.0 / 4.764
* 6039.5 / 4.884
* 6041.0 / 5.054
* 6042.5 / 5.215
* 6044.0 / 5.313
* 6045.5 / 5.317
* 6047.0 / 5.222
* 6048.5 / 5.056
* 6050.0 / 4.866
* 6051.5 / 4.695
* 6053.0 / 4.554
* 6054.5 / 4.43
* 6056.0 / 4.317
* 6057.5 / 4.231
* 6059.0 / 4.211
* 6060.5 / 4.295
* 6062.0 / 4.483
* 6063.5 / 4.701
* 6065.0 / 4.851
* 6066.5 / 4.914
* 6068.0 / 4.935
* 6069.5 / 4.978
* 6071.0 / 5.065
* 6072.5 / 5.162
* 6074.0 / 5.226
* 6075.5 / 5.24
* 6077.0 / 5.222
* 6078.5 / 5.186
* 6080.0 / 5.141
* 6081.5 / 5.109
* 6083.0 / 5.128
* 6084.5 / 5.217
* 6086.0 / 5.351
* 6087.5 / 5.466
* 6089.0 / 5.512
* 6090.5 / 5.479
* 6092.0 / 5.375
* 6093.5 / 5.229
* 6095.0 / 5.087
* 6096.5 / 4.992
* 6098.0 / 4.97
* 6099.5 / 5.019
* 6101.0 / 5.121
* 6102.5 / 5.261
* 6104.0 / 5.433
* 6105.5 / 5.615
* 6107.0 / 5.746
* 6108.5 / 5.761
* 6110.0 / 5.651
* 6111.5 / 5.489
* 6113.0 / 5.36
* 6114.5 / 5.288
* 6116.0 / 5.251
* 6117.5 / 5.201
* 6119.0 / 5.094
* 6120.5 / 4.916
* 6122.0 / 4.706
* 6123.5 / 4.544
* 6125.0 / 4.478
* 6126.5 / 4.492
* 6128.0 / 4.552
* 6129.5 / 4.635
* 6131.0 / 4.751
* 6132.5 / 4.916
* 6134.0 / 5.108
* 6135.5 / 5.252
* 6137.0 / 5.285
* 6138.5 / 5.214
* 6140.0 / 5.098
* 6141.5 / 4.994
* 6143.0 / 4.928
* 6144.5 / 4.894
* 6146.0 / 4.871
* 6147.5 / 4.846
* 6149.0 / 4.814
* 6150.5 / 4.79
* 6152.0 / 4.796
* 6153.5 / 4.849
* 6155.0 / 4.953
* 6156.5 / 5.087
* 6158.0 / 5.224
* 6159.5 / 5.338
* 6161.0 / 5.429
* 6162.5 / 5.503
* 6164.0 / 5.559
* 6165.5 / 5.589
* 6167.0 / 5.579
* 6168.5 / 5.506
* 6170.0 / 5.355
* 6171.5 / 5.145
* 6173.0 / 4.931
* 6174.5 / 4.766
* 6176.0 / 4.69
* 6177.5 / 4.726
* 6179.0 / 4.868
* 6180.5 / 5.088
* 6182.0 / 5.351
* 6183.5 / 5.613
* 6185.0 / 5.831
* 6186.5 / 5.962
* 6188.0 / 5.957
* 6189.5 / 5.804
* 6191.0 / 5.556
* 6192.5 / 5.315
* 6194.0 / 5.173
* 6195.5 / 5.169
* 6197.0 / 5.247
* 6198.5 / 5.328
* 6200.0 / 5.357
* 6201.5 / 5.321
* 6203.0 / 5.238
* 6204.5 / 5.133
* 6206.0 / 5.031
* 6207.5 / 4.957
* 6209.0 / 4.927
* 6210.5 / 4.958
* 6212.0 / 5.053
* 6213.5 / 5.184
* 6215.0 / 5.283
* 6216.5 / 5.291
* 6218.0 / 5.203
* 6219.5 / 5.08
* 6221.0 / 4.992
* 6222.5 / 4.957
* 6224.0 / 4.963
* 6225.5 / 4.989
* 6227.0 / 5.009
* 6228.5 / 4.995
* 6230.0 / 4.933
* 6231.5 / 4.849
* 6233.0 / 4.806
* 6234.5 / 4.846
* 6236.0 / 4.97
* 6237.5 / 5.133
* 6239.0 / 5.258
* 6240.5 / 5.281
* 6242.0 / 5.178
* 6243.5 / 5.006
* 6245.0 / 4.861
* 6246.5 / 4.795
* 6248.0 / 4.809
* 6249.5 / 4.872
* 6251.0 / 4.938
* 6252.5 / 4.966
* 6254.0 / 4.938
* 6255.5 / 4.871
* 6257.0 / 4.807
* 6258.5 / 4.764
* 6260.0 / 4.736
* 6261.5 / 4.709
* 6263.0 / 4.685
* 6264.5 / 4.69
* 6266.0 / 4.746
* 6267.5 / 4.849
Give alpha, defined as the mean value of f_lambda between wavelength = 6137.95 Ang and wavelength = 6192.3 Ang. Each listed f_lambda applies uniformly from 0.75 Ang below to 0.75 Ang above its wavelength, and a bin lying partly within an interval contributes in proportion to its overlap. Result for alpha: 5.21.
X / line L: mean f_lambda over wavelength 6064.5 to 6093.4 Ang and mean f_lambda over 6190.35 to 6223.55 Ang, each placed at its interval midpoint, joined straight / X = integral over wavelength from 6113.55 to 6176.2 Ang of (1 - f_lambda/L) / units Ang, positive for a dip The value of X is 1.8 Ang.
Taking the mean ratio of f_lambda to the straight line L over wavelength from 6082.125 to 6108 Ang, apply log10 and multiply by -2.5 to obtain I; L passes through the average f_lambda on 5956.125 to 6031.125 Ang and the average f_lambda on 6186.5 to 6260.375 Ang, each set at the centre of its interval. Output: -0.10 mag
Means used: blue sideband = 4.66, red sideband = 5.09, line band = 5.3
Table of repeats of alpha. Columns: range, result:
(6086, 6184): 5.13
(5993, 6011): 4.73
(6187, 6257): 5.1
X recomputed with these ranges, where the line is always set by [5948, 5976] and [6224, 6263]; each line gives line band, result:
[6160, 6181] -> -2.0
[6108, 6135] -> -2.2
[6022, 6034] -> -2.0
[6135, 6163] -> -2.1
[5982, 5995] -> -0.8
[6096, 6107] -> -1.6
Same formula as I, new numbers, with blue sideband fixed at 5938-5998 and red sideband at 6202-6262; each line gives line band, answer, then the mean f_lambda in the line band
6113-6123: -0.081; 5.08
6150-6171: -0.094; 5.26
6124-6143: -0.031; 4.89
